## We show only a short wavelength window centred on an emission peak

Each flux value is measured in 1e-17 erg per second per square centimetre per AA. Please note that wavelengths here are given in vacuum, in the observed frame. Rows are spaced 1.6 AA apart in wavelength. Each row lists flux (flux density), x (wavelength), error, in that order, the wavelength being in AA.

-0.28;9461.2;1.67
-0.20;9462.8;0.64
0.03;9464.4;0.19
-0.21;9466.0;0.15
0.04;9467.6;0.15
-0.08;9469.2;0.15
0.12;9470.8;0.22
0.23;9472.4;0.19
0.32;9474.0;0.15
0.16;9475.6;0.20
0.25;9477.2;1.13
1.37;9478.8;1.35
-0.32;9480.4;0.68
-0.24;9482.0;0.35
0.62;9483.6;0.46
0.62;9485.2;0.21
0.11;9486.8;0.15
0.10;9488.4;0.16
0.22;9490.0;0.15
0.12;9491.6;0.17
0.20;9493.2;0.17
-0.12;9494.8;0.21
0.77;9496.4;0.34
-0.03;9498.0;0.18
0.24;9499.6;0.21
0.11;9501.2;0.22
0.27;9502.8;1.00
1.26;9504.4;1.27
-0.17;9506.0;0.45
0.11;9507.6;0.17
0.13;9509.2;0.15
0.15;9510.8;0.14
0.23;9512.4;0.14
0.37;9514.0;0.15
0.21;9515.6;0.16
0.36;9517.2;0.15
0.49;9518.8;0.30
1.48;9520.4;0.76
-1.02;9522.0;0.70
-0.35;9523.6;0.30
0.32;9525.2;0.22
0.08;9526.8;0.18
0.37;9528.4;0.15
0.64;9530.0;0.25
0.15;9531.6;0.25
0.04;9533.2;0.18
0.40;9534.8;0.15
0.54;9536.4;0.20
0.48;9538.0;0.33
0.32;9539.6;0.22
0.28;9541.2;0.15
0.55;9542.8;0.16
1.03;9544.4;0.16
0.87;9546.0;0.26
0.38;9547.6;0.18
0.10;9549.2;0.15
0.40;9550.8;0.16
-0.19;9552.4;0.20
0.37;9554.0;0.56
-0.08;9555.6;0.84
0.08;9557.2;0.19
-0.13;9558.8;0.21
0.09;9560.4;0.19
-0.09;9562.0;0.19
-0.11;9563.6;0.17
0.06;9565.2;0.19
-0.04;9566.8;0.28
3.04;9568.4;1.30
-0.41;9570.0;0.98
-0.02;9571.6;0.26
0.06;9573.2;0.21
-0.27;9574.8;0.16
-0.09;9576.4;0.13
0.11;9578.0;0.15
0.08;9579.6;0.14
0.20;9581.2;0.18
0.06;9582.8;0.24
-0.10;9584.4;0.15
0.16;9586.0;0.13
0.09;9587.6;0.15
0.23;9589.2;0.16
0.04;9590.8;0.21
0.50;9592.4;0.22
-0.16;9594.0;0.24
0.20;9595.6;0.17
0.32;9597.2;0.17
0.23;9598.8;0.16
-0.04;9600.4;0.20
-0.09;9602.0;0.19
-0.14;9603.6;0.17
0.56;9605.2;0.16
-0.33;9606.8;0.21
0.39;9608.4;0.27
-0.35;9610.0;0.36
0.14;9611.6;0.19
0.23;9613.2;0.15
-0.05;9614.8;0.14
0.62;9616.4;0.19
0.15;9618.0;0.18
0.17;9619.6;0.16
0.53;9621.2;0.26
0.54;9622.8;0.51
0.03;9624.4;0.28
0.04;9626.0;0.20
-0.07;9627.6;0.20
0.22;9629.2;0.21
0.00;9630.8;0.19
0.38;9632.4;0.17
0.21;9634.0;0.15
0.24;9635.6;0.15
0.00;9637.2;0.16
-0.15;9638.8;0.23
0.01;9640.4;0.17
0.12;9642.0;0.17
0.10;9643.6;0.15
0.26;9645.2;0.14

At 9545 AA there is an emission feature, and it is H-gamma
